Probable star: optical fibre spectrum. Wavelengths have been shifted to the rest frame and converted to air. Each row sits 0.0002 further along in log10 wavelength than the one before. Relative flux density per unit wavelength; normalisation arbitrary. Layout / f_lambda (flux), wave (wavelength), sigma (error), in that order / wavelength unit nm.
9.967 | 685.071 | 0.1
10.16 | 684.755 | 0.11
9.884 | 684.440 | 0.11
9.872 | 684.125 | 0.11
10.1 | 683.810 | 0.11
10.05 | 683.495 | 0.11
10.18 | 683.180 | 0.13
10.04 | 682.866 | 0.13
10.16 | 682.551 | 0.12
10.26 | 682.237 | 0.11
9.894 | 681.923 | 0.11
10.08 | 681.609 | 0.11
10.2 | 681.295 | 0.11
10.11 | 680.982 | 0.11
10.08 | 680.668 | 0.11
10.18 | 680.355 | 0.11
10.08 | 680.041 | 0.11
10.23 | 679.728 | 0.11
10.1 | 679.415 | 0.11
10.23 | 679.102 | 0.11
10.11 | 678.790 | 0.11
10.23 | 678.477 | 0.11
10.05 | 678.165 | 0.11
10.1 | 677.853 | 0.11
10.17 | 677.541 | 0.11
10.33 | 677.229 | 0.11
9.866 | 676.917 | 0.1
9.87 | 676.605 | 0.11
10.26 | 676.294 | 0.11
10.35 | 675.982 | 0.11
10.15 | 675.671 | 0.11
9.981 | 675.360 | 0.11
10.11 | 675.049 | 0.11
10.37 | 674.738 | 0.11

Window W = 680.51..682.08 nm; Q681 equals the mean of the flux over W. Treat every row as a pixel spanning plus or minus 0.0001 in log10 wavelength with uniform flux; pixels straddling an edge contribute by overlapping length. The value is 10.1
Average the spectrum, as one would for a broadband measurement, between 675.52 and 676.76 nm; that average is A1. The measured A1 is 10.2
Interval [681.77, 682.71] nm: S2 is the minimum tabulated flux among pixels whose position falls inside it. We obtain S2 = 9.894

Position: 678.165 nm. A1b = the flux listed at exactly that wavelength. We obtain 10.05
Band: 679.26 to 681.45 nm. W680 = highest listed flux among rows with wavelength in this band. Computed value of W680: 10.23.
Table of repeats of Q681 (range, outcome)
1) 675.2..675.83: 10.1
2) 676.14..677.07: 10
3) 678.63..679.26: 10.2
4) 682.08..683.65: 10.1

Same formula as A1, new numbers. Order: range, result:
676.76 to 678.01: 10.1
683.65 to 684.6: 9.95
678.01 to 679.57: 10.1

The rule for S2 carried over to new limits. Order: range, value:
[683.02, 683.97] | 10.05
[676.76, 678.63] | 9.866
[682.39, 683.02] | 10.04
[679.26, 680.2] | 10.08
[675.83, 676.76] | 9.87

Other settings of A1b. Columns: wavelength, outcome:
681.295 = 10.2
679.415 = 10.1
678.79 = 10.11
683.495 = 10.05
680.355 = 10.18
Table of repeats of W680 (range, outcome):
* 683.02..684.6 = 10.18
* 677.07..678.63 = 10.33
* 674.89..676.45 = 10.35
